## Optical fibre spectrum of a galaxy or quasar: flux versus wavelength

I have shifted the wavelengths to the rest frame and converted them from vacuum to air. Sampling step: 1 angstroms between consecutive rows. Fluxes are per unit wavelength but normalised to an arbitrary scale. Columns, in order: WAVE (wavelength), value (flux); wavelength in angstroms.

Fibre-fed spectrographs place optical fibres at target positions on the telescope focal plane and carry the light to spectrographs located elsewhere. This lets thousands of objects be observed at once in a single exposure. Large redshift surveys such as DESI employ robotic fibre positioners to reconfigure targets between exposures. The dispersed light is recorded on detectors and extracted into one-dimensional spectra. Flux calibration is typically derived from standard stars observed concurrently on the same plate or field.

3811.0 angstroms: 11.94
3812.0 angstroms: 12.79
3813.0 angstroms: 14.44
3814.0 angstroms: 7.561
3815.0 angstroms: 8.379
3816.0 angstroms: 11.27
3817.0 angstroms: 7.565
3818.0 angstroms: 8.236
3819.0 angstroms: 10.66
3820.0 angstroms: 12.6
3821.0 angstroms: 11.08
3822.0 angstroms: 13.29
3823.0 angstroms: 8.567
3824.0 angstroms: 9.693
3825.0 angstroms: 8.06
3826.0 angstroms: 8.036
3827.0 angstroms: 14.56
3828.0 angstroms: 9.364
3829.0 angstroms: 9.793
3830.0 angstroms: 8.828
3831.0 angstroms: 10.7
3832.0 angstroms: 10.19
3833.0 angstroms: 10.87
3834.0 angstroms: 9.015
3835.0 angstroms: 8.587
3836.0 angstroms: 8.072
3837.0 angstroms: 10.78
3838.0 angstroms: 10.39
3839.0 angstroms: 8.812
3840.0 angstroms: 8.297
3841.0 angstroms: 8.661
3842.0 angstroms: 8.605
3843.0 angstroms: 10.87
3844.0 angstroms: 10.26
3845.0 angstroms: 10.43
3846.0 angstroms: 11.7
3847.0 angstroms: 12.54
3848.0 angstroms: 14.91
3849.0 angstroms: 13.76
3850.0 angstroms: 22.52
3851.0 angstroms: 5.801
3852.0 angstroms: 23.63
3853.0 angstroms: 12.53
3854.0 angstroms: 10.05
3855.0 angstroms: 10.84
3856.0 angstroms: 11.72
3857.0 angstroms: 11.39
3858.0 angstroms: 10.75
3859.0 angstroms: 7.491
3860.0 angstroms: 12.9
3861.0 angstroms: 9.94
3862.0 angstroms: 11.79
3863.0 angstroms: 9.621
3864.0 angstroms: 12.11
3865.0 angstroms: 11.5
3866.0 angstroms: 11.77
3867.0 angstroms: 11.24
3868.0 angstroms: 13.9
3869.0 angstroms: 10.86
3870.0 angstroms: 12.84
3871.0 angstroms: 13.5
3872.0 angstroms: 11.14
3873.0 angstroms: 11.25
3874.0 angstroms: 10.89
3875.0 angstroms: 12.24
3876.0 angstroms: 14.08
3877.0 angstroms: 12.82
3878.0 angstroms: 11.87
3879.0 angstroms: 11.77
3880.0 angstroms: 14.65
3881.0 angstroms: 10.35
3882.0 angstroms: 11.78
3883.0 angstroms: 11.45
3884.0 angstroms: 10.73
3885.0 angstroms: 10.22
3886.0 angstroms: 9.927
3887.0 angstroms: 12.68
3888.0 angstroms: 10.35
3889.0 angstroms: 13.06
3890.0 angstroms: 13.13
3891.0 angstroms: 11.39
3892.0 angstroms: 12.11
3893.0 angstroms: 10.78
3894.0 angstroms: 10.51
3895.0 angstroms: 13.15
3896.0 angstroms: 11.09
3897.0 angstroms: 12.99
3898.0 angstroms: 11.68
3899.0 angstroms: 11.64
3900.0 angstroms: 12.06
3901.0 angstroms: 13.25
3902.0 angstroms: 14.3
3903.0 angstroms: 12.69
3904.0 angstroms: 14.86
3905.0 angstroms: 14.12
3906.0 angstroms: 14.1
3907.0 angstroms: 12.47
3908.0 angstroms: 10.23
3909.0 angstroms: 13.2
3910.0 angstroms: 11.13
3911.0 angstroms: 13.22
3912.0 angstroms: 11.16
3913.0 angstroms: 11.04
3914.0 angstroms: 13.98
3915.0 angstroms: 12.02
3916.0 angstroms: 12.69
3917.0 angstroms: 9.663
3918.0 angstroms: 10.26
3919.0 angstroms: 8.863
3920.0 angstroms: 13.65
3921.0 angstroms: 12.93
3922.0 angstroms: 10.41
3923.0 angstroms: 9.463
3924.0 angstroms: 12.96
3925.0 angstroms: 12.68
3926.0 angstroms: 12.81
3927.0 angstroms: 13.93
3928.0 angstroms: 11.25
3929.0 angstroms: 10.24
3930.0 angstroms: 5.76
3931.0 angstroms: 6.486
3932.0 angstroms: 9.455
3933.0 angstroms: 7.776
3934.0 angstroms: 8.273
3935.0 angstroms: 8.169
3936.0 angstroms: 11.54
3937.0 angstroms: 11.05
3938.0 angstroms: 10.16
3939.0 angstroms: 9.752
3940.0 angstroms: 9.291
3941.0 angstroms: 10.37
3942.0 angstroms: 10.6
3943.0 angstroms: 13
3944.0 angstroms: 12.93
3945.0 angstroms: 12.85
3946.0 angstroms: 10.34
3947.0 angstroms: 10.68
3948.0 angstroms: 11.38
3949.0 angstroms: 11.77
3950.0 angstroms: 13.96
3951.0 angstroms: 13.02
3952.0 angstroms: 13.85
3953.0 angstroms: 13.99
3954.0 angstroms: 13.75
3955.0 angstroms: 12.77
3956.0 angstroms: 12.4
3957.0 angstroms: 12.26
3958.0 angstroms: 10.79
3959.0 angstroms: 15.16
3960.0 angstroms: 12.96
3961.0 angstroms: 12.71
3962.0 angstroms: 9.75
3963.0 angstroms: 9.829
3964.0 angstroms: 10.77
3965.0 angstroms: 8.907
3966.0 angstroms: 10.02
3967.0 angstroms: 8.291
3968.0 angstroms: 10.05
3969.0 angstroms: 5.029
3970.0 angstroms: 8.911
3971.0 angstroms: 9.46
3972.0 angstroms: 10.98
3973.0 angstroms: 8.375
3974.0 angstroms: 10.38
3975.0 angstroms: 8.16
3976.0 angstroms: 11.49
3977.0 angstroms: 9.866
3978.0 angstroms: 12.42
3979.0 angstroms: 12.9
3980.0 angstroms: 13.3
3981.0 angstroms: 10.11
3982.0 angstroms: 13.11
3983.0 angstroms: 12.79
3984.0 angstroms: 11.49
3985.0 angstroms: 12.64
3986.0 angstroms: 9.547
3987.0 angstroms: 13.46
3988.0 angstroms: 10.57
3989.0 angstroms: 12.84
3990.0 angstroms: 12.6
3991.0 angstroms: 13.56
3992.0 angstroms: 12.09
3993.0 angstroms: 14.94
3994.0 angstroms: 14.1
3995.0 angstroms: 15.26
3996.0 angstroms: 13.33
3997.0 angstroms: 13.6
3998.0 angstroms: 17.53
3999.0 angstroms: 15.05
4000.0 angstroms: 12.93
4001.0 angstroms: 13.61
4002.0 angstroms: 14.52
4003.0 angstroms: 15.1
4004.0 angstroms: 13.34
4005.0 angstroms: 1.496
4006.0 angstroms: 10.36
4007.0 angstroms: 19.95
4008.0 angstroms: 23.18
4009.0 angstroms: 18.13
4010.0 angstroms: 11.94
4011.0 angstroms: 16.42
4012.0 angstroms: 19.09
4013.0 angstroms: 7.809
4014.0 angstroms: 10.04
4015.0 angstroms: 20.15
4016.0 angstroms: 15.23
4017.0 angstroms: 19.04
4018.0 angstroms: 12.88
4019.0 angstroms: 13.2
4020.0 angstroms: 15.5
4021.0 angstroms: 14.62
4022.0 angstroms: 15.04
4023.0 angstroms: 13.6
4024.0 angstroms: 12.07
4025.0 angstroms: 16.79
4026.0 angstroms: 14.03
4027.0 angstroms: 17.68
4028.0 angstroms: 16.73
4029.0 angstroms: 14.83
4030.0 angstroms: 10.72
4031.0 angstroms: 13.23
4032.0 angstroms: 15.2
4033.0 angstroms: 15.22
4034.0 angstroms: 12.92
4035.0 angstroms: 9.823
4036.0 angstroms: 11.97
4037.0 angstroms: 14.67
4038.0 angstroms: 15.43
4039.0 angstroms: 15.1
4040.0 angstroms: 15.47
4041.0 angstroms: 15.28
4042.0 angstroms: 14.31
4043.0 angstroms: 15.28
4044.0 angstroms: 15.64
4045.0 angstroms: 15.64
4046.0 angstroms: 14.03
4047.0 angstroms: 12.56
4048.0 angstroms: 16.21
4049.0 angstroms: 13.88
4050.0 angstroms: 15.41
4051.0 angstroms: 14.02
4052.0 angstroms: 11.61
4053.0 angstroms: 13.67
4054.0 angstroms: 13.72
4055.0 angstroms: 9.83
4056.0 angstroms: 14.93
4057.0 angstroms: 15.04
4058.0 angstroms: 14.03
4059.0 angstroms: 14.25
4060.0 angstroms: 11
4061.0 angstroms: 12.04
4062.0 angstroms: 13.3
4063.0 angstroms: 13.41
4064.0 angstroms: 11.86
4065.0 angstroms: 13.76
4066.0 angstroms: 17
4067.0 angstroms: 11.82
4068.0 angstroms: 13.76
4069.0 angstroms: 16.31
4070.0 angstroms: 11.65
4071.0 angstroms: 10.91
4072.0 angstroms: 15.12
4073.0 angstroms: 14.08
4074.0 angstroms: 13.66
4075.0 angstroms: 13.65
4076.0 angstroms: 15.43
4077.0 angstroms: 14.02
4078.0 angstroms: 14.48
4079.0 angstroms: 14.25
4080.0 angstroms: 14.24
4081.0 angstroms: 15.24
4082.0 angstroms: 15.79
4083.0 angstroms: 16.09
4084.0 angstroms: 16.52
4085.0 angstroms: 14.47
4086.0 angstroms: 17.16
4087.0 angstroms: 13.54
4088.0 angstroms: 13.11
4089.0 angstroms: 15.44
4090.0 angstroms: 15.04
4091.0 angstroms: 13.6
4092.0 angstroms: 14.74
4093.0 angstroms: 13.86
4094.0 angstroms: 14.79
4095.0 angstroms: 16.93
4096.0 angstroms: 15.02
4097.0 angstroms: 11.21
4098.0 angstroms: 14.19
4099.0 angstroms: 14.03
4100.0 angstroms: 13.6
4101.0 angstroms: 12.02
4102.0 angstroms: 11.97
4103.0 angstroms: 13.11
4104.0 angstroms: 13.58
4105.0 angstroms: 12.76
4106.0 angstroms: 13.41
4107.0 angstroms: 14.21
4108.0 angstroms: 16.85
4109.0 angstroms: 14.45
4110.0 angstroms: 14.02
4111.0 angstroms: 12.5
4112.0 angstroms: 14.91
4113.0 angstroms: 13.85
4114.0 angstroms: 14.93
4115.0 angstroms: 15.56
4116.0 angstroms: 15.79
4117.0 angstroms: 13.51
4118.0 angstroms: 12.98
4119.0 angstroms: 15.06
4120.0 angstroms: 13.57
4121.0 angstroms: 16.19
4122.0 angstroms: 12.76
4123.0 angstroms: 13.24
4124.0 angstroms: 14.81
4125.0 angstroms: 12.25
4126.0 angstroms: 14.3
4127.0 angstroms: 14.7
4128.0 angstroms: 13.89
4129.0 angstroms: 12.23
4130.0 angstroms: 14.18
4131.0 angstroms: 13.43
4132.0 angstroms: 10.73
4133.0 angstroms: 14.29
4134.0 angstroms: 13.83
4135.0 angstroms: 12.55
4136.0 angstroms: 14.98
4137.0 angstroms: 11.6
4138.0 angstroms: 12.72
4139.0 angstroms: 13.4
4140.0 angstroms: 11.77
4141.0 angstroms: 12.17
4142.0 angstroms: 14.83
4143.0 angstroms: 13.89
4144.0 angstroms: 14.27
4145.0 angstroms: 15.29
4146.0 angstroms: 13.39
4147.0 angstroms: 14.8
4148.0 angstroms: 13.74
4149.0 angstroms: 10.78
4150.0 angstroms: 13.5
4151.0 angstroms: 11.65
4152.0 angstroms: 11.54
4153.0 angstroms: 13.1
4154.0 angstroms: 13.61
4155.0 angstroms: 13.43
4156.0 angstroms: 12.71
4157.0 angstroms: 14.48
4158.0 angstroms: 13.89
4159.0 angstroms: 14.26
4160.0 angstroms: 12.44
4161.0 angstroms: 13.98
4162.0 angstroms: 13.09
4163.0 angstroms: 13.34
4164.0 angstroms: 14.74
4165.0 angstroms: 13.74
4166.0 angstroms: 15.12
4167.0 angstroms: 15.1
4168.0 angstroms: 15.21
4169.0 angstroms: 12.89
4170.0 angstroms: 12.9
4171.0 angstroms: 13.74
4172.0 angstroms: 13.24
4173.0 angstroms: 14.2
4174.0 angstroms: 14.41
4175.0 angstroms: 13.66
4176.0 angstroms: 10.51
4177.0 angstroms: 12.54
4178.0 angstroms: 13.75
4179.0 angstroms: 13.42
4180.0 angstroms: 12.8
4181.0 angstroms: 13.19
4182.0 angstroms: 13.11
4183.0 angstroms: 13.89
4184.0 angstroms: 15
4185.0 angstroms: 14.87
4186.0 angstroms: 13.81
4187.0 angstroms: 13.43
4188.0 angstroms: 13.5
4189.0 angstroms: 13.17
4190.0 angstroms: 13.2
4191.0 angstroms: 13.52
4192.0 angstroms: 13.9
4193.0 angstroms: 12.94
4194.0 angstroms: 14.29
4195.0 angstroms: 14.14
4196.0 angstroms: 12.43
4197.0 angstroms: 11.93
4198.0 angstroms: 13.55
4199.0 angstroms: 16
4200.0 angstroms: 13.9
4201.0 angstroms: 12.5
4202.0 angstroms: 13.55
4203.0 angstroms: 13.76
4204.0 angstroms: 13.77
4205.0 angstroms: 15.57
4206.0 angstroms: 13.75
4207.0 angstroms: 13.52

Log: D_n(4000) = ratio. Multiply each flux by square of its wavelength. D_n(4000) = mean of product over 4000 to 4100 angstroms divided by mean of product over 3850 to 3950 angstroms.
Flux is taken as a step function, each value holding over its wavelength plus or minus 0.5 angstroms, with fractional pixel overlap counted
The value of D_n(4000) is 1.32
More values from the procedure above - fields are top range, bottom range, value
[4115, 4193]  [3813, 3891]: 1.41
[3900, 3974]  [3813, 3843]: 1.22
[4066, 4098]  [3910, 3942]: 1.46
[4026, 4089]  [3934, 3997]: 1.29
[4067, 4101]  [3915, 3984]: 1.40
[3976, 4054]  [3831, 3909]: 1.28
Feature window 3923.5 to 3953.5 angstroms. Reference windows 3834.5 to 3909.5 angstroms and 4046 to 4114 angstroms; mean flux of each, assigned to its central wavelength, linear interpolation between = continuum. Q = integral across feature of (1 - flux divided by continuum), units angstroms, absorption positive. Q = 3.61 angstroms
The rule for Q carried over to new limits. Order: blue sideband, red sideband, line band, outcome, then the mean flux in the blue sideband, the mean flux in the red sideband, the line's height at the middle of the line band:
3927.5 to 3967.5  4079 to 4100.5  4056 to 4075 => 0.69 angstroms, 11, 14.7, 14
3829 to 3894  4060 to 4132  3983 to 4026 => -3.19 angstroms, 11.4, 14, 13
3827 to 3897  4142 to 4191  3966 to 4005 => 1.36 angstroms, 11.4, 13.6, 12.3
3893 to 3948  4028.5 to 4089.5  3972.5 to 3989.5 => 1.59 angstroms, 11.4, 14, 12.5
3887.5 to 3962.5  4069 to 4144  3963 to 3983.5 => 3.42 angstroms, 11.7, 14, 12.3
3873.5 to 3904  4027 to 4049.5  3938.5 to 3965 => 2.27 angstroms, 12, 14.4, 13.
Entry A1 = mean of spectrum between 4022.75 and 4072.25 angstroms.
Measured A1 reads 13.9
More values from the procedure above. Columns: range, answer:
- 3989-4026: 14.4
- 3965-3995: 11.2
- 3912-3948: 10.8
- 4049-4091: 14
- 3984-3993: 12.3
